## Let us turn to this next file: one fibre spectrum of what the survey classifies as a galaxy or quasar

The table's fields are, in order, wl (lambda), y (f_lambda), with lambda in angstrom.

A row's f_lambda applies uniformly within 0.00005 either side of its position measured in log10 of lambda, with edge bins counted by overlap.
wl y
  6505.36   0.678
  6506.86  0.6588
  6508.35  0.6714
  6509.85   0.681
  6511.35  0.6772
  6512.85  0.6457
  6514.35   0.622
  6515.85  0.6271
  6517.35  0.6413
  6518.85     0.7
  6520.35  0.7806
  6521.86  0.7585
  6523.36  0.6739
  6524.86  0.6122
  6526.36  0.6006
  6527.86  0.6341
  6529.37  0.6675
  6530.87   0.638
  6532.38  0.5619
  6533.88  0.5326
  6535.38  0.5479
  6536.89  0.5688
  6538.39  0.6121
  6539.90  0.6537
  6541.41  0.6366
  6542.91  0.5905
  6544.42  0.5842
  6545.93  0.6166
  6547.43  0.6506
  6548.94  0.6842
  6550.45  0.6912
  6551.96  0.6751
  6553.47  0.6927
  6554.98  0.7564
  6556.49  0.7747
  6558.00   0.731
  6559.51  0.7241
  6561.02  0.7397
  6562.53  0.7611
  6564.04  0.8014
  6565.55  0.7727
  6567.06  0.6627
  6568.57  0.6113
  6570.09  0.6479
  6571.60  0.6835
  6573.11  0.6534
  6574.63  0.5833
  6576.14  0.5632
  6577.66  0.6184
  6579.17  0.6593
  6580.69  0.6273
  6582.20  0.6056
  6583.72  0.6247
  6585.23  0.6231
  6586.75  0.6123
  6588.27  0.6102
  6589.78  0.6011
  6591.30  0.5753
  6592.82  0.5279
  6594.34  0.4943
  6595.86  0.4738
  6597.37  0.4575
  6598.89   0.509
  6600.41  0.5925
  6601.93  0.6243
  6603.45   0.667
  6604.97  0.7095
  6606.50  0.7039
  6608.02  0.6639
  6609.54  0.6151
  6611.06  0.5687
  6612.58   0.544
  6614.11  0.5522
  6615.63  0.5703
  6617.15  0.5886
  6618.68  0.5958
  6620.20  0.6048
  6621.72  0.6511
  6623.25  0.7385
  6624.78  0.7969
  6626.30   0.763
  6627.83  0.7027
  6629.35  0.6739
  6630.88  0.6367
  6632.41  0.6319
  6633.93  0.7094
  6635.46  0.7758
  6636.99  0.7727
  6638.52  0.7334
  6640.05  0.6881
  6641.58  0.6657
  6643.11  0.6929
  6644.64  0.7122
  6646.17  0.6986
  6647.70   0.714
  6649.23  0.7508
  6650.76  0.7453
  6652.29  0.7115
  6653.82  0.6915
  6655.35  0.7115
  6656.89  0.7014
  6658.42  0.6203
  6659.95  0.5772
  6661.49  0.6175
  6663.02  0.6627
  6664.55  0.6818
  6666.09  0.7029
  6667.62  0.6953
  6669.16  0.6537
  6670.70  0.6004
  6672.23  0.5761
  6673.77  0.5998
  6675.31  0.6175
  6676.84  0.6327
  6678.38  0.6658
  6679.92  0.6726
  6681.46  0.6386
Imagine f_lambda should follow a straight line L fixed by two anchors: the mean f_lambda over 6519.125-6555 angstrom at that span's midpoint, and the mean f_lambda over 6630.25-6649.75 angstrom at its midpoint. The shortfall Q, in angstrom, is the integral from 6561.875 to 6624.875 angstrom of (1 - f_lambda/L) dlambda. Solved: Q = 5.2 angstrom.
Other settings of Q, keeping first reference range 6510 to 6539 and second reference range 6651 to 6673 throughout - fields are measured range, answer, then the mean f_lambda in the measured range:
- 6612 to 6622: 1.0 angstrom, 0.584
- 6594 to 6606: 1.4 angstrom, 0.571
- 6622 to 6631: -0.9 angstrom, 0.72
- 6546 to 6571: -2.5 angstrom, 0.708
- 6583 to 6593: 0.7 angstrom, 0.6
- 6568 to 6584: 0.5 angstrom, 0.625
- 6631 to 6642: -0.9 angstrom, 0.708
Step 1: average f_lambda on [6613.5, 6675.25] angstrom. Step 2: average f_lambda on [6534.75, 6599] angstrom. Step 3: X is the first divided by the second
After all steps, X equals 1.06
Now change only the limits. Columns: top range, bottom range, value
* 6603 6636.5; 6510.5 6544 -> 1.04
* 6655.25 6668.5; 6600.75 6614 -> 1.05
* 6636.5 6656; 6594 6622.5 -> 1.21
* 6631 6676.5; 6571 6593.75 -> 1.11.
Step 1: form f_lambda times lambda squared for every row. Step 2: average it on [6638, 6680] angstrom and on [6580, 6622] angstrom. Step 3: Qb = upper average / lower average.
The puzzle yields 1.15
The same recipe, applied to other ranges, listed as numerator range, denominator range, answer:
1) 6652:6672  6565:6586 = 1.06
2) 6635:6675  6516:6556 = 1.09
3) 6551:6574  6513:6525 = 1.06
